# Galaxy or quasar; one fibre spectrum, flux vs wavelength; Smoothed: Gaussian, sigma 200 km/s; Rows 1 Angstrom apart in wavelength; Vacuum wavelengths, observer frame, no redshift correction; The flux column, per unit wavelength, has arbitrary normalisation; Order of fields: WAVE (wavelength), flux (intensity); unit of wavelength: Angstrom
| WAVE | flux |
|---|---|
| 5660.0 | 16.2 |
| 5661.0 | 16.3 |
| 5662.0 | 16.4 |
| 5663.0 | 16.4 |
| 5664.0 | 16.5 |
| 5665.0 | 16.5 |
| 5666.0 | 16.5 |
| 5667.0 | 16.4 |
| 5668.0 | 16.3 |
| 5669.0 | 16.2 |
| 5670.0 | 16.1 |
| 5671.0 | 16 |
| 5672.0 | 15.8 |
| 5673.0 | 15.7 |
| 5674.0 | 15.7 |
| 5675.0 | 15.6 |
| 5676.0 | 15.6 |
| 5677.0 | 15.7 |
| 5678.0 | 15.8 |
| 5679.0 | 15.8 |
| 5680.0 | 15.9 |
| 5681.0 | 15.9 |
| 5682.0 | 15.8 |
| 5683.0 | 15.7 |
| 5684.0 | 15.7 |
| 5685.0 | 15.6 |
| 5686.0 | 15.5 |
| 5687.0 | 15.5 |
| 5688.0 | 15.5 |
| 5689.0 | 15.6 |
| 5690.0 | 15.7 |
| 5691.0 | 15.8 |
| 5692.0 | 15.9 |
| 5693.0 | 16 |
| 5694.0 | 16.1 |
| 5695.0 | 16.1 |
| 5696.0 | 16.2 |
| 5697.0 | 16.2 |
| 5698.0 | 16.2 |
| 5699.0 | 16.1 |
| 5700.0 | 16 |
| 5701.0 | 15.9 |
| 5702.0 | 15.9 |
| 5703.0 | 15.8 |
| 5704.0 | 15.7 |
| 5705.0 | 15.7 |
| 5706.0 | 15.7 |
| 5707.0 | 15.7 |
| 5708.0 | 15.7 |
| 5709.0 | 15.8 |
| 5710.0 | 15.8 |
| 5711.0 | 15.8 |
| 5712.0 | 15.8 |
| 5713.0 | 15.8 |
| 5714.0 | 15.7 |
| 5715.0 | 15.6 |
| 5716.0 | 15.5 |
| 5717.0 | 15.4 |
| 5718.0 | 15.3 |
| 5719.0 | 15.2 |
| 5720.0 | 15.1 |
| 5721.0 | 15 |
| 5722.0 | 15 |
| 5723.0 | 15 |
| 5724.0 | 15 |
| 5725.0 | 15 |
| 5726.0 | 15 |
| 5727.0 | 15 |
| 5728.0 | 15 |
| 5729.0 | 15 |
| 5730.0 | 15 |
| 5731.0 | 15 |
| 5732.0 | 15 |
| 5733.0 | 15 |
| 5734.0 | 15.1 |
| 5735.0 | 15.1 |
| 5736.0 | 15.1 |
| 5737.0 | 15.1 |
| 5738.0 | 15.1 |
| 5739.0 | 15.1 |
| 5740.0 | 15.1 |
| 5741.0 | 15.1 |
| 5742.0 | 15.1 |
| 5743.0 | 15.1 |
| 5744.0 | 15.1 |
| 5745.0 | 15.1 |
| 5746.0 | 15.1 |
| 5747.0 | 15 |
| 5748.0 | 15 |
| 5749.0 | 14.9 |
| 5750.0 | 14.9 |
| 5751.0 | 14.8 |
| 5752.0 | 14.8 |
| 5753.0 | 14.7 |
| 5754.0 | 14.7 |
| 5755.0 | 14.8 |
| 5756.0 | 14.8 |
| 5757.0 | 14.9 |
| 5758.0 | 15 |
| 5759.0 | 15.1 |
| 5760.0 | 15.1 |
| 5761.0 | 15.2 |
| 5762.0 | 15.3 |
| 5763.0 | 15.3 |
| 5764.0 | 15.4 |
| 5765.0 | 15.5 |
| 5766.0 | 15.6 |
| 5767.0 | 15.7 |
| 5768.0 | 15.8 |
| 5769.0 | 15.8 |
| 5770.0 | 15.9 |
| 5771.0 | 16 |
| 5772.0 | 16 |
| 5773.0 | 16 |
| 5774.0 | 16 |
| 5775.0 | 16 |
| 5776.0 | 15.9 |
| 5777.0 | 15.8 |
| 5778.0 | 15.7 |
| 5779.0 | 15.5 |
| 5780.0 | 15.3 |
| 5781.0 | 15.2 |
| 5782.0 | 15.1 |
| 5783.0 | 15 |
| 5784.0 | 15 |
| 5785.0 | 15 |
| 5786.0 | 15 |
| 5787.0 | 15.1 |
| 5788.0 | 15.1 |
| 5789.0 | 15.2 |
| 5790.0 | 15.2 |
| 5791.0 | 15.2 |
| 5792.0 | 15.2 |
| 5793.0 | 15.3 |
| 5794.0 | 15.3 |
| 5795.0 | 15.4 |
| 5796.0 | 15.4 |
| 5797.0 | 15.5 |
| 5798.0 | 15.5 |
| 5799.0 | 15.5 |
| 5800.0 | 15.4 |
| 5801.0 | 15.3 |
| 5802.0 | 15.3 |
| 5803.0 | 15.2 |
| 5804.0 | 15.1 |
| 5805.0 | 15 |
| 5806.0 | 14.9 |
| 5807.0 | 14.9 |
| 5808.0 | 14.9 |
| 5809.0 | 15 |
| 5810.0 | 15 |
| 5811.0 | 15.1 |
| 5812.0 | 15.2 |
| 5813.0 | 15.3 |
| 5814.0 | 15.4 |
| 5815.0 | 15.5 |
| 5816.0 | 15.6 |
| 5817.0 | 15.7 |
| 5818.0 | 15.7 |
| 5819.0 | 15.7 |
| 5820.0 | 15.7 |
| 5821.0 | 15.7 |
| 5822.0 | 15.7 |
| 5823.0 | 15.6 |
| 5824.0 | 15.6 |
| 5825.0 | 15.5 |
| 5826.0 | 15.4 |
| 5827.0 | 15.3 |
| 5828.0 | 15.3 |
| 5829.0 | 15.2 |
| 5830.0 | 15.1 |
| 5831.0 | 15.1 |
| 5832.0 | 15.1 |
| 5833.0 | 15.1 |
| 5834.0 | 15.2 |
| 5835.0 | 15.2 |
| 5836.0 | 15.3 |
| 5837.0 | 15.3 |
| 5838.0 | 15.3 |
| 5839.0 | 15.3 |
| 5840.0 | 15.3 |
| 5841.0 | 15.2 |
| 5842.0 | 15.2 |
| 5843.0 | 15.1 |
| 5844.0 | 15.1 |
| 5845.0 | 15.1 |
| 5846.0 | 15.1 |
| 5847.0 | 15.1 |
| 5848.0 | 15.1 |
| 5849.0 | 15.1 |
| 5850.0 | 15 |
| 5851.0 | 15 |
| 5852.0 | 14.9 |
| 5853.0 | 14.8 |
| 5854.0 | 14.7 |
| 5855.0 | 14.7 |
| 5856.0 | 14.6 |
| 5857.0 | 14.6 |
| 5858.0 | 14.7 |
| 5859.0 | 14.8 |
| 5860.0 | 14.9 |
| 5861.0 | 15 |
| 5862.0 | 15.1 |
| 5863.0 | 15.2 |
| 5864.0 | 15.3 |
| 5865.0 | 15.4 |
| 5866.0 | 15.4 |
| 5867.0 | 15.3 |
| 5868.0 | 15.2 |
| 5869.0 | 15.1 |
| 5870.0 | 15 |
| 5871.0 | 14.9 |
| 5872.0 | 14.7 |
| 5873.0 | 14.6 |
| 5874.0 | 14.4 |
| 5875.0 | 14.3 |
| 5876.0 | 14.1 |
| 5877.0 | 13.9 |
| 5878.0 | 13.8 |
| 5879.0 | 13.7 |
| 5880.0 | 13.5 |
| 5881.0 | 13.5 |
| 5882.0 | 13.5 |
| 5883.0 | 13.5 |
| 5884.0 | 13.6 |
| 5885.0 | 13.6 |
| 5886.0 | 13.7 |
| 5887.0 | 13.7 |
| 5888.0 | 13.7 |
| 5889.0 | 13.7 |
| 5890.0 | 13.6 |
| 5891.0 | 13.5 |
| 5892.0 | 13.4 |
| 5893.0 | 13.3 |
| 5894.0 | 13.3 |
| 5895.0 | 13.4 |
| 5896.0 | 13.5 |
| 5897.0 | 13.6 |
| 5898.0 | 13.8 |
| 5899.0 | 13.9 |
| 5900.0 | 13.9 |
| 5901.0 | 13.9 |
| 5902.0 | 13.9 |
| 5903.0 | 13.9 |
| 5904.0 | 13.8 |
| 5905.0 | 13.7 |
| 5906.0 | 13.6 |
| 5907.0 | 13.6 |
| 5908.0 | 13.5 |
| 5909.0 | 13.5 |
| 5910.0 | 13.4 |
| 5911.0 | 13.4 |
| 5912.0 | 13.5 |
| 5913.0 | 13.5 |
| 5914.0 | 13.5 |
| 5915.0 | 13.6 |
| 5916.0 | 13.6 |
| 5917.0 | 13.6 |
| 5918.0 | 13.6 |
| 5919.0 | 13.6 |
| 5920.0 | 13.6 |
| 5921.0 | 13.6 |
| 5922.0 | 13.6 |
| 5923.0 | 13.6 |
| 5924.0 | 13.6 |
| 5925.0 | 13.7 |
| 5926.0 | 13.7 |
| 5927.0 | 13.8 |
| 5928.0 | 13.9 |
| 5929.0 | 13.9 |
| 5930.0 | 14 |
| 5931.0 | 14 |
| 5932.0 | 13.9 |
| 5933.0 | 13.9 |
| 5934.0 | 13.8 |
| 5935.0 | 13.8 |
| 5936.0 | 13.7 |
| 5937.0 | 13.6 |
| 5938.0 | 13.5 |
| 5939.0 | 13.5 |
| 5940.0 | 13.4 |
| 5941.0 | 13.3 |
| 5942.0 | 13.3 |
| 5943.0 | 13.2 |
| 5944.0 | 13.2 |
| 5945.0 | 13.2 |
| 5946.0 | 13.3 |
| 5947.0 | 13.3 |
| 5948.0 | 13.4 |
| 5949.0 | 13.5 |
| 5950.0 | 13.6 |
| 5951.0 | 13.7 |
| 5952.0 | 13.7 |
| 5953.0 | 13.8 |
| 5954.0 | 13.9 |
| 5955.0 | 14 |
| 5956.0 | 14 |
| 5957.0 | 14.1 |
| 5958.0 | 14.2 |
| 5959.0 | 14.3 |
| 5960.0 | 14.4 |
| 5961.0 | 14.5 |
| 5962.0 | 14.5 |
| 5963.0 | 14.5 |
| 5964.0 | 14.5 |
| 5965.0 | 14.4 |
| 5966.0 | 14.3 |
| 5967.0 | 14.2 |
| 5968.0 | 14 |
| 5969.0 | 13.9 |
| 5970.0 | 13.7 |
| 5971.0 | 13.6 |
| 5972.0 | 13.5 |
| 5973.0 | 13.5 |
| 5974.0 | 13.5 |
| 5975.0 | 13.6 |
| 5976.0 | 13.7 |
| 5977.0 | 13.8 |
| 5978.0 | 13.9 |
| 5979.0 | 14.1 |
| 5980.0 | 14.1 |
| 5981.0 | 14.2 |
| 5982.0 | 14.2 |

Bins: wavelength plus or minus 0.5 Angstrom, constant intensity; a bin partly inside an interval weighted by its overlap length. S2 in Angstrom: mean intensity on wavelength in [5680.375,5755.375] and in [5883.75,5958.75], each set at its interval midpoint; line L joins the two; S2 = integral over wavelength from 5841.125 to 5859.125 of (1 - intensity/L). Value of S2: -0.9 Angstrom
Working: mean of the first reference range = 15.4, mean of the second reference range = 13.6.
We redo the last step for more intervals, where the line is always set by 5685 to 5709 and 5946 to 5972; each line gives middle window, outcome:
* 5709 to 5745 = 1.0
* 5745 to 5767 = 0.5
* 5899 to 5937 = 1.5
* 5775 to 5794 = -0.1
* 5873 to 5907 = 1.8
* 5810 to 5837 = -0.8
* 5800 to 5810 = 0.0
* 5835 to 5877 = -0.7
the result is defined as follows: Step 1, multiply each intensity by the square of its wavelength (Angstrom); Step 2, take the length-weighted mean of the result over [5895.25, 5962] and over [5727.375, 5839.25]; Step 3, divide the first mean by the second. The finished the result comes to 0.9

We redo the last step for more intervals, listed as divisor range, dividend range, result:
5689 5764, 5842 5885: 1.00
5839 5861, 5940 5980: 0.96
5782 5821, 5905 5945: 0.93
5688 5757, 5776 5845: 1.03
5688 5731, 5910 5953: 0.94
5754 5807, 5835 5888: 0.98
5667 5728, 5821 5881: 1.01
